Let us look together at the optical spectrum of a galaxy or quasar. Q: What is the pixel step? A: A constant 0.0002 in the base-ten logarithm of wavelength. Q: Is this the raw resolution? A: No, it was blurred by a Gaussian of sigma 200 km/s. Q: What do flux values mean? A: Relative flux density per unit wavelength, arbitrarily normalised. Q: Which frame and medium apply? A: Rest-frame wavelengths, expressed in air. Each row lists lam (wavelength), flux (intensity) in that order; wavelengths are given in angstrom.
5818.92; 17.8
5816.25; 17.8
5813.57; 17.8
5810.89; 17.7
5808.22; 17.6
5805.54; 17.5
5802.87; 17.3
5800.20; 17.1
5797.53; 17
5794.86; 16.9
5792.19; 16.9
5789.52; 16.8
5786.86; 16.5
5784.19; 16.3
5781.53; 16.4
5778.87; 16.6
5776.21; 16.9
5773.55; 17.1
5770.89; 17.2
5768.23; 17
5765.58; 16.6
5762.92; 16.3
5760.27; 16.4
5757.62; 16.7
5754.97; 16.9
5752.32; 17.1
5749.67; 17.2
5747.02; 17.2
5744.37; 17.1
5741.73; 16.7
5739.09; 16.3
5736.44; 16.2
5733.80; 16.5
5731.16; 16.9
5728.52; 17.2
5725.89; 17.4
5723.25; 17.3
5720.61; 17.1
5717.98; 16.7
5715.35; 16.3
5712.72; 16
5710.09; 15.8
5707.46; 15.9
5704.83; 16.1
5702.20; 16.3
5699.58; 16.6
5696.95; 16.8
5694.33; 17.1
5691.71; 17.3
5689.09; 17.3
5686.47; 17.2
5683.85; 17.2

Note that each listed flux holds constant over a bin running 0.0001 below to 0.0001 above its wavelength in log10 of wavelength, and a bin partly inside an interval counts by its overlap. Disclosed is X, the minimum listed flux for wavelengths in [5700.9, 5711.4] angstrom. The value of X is 15.8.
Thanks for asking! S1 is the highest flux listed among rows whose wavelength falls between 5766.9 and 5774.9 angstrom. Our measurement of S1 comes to 17.2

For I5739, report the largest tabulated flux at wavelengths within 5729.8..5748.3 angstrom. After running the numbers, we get 17.2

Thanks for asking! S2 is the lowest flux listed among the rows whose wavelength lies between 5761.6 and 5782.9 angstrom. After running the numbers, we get 16.3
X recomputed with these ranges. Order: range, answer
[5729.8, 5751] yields 16.2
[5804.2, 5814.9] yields 17.5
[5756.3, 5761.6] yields 16.4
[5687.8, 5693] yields 17.3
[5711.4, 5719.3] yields 16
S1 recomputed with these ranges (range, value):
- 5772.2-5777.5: 17.1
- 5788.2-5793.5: 16.9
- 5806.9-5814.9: 17.8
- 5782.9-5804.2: 17.3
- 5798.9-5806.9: 17.5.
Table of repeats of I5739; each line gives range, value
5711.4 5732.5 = 17.4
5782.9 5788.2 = 16.5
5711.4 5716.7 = 16.3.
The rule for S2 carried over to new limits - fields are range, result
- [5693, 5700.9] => 16.6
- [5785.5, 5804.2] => 16.5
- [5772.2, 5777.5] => 16.9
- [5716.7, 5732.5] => 16.7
